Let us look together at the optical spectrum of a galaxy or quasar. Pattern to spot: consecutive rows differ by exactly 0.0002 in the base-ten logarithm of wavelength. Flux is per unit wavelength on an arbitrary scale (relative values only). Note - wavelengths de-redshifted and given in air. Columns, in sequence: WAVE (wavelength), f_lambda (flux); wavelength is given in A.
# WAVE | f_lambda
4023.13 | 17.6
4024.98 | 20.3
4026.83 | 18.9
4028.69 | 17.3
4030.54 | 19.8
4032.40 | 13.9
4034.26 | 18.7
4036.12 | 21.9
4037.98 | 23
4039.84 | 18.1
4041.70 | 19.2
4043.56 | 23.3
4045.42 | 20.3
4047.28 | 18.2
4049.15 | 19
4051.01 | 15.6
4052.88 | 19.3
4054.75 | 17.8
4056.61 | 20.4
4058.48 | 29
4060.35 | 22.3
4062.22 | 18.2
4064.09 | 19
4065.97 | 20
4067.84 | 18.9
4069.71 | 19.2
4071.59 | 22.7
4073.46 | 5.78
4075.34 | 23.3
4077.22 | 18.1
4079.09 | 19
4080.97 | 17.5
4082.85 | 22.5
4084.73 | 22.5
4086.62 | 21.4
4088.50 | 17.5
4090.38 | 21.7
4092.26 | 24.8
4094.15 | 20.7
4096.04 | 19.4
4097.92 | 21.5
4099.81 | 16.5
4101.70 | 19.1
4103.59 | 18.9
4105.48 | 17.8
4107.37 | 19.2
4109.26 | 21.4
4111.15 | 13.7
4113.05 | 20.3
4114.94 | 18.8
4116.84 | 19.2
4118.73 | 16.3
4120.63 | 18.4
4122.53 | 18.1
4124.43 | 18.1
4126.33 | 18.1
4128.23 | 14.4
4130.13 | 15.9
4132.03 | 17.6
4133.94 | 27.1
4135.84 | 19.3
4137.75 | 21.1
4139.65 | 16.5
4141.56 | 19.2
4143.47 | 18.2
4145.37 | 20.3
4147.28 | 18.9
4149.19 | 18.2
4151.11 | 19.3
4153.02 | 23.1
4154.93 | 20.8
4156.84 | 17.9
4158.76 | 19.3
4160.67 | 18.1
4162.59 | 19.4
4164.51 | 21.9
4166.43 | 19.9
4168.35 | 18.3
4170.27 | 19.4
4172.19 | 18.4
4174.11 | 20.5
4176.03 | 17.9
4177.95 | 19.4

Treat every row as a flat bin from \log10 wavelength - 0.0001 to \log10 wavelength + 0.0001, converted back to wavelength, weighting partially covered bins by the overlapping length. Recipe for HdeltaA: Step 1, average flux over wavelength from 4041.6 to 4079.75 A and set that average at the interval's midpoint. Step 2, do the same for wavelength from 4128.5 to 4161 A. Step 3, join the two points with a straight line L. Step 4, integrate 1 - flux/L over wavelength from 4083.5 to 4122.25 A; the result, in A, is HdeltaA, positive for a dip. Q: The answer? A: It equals -0.1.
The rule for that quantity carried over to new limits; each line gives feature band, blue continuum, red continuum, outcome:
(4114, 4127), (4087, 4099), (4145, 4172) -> 1.41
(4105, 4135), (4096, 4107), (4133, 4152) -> 1.35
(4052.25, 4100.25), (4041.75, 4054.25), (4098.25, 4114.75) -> -2.87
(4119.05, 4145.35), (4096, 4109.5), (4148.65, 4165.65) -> 1.17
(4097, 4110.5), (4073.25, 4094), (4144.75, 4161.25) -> 0.54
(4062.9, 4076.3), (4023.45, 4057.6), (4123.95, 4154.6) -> 0.52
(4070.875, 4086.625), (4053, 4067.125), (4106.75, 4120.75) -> 0.74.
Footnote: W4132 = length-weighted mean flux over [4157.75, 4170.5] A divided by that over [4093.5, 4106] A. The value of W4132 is 1.02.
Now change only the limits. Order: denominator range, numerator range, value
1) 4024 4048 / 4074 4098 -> 1.05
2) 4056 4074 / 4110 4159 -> 0.95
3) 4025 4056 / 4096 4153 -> 0.98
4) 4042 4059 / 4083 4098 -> 1.06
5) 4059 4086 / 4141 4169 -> 1.01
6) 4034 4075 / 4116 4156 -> 0.97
